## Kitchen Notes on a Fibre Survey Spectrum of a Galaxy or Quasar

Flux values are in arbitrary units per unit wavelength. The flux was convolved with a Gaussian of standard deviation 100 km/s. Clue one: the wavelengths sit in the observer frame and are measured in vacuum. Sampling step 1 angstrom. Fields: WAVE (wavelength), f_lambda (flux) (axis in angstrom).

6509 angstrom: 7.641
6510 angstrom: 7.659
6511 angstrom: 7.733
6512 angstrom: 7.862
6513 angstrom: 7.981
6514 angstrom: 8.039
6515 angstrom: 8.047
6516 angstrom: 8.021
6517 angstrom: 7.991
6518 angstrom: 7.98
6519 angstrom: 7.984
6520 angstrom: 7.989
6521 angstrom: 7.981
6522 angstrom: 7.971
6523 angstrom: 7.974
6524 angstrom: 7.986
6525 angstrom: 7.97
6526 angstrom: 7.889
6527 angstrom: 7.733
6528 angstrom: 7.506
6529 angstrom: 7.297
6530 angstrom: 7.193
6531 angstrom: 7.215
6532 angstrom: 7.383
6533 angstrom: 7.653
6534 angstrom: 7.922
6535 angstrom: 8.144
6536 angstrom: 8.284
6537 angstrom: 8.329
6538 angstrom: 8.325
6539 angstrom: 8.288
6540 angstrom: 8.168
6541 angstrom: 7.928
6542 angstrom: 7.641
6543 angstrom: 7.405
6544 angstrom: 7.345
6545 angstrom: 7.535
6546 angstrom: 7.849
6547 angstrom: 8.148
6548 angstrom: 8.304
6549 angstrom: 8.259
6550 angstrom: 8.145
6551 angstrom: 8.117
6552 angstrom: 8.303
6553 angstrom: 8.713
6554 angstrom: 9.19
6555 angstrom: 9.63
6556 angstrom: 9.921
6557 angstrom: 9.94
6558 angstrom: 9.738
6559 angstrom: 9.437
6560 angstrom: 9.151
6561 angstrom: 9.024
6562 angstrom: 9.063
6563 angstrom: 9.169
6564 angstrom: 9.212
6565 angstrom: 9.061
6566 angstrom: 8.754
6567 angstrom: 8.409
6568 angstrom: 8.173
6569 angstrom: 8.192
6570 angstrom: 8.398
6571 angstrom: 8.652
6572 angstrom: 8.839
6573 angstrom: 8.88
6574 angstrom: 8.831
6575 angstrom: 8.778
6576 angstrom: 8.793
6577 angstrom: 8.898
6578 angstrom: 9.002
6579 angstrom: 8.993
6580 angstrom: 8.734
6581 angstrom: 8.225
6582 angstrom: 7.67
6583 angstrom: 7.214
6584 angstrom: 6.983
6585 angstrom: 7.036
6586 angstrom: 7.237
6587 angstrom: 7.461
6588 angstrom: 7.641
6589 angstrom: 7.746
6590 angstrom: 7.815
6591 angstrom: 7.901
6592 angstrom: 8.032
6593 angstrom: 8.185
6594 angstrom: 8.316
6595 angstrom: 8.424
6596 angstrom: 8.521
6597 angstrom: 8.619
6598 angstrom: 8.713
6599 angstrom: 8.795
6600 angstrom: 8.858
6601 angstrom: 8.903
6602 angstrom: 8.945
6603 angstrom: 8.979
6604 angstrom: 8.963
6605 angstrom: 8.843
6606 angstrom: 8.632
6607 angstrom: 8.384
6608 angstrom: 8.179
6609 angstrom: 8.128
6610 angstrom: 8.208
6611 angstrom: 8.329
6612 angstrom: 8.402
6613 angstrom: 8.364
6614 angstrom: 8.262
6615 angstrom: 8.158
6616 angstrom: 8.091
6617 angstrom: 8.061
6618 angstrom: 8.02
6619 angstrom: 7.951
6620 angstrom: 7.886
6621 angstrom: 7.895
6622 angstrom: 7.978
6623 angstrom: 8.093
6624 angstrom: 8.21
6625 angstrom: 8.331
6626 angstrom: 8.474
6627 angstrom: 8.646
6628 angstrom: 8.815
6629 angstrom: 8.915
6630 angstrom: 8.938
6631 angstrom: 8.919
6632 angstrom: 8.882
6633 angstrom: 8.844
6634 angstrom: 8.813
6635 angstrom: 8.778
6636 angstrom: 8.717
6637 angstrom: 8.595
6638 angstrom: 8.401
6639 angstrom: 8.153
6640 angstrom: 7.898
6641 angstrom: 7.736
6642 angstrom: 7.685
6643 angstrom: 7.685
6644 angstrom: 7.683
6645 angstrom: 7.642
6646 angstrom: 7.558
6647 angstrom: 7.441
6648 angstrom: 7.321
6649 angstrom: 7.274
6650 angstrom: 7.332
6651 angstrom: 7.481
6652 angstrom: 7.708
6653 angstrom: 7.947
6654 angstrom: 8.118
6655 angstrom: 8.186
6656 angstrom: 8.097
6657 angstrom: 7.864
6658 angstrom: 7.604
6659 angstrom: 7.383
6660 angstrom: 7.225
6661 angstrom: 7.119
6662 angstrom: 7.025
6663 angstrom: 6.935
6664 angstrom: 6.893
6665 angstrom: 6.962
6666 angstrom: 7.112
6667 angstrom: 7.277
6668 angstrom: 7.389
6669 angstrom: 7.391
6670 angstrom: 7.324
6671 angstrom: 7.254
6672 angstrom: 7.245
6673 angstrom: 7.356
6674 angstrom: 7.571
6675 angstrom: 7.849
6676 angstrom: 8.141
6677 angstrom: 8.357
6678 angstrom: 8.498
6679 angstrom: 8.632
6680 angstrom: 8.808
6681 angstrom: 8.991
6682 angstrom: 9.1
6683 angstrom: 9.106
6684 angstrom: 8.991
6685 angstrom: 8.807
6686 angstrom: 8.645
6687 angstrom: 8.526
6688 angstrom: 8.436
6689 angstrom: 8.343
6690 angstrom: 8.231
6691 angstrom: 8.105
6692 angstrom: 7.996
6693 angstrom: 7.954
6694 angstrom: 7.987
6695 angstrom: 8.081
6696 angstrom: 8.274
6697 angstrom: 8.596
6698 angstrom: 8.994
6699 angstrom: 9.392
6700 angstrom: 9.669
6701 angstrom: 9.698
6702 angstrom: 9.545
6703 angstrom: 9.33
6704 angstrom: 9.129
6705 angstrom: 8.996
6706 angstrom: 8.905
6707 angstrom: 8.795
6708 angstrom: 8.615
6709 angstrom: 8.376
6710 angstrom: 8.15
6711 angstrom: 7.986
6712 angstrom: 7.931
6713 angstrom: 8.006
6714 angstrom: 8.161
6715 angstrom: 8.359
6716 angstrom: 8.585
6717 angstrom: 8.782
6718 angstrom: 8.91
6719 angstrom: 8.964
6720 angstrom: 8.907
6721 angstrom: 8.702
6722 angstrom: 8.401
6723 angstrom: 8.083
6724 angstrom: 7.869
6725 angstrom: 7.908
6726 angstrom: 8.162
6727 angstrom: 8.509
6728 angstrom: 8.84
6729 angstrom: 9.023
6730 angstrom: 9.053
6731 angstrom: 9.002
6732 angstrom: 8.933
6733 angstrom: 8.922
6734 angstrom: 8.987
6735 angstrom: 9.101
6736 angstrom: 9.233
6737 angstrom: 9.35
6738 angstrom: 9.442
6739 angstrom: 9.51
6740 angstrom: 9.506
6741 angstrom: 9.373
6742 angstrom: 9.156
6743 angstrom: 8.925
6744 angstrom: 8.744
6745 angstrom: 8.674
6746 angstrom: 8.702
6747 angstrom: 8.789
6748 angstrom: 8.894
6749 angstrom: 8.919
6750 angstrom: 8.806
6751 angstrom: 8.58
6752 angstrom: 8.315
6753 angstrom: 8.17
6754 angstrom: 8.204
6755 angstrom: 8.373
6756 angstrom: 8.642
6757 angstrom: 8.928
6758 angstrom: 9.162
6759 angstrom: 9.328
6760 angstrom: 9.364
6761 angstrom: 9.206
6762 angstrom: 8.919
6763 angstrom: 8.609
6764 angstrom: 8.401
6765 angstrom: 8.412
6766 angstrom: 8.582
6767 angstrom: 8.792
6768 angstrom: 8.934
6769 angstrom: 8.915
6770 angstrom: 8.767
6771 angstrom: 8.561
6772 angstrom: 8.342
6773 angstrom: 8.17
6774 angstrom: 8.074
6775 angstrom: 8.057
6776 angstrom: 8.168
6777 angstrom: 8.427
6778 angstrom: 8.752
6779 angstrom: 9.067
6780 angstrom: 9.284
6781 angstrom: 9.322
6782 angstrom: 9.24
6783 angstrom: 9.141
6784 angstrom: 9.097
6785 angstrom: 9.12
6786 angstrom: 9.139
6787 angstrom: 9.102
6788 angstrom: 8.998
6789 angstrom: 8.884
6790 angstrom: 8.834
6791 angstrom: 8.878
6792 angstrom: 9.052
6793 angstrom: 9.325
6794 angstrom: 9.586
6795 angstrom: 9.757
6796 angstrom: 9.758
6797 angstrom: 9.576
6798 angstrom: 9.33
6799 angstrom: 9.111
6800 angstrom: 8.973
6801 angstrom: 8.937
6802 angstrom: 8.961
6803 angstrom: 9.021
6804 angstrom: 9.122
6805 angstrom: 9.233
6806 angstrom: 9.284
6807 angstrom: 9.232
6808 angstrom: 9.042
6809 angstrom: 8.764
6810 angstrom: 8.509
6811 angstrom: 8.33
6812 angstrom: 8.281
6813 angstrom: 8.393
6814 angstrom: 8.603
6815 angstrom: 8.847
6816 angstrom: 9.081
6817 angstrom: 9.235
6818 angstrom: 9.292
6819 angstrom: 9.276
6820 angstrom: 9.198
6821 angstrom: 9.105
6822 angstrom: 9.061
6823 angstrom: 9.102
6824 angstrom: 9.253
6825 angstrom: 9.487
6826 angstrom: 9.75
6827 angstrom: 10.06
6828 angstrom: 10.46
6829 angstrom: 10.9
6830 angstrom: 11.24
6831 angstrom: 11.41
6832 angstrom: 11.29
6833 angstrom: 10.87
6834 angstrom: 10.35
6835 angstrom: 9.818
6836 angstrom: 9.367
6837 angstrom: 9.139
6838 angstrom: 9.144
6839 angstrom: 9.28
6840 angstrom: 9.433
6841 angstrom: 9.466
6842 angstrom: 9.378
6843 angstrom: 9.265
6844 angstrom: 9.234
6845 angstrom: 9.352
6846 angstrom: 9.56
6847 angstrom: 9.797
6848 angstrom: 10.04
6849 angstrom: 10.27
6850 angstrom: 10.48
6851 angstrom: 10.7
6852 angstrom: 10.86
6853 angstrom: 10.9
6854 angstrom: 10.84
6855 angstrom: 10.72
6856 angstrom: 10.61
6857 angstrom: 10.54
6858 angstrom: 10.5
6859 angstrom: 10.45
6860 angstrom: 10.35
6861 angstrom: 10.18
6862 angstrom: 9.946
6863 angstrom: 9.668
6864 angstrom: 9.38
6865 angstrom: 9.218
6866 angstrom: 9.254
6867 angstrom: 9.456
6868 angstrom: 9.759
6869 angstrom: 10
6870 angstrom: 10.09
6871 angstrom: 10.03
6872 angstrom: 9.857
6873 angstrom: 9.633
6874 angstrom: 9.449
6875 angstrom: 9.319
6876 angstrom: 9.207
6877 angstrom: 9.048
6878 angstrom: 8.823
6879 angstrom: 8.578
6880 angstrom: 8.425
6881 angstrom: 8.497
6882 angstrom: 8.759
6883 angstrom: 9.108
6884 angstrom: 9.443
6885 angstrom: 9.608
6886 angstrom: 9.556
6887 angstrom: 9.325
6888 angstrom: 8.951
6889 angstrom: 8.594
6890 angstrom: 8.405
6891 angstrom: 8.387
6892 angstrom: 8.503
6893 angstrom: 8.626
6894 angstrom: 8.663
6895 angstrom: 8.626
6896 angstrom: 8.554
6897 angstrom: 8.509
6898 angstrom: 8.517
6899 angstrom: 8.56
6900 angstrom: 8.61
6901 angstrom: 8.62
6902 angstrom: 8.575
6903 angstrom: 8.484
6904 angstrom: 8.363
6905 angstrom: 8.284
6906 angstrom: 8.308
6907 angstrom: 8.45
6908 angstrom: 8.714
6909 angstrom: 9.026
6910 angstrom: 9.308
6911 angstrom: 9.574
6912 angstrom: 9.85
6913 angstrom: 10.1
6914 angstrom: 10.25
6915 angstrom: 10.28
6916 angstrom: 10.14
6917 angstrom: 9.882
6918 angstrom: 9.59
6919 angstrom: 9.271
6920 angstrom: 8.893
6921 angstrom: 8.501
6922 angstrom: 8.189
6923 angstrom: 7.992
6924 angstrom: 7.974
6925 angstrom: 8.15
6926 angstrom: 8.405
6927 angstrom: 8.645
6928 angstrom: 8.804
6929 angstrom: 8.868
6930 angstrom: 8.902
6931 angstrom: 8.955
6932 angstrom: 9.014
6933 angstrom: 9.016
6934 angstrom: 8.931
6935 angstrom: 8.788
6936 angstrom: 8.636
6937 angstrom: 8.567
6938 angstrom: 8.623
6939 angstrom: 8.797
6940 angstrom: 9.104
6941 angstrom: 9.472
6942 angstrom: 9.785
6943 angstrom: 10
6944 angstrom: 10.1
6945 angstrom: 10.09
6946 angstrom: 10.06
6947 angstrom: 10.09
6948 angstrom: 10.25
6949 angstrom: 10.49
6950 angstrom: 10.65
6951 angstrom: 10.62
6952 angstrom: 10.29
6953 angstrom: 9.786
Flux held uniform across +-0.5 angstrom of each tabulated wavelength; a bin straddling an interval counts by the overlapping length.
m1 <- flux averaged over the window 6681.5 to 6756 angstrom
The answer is 8.71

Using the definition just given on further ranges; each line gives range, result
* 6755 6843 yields 9.17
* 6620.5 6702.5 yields 8.12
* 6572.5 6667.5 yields 8.11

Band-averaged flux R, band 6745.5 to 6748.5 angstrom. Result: 8.79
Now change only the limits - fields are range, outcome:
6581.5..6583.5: 7.44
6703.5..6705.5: 9.06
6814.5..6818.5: 9.11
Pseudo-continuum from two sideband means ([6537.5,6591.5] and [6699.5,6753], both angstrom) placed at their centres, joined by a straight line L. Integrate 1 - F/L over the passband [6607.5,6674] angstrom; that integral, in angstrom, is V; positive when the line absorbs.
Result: 5.2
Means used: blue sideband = 8.41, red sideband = 8.79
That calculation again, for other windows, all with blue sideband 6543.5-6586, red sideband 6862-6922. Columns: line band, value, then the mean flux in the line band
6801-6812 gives 0.1 angstrom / 8.92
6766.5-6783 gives 0.4 angstrom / 8.69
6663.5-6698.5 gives 2.7 angstrom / 8.09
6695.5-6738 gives 0.3 angstrom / 8.75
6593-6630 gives 0.9 angstrom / 8.43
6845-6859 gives -2.1 angstrom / 10.4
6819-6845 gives -2.2 angstrom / 9.78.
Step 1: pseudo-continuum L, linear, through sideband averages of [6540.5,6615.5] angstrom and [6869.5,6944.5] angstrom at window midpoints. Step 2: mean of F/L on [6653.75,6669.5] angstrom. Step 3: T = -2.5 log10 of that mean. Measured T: 0.161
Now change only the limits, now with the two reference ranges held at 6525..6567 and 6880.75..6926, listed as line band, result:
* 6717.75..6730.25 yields 0.01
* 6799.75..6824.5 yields -0.03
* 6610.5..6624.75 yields 0.04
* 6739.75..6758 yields -0.01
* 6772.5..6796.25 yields -0.03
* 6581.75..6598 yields 0.08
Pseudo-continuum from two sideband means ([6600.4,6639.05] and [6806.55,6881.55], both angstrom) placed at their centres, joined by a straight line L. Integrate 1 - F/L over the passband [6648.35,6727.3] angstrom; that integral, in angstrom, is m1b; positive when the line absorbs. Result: 5.7 angstrom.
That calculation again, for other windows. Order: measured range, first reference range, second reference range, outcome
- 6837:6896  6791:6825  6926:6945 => -3.0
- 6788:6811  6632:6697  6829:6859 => 1.1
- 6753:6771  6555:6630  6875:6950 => 0.0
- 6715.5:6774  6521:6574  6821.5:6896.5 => 2.5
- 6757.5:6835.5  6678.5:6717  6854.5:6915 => -1.8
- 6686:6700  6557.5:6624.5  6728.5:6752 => 0.6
